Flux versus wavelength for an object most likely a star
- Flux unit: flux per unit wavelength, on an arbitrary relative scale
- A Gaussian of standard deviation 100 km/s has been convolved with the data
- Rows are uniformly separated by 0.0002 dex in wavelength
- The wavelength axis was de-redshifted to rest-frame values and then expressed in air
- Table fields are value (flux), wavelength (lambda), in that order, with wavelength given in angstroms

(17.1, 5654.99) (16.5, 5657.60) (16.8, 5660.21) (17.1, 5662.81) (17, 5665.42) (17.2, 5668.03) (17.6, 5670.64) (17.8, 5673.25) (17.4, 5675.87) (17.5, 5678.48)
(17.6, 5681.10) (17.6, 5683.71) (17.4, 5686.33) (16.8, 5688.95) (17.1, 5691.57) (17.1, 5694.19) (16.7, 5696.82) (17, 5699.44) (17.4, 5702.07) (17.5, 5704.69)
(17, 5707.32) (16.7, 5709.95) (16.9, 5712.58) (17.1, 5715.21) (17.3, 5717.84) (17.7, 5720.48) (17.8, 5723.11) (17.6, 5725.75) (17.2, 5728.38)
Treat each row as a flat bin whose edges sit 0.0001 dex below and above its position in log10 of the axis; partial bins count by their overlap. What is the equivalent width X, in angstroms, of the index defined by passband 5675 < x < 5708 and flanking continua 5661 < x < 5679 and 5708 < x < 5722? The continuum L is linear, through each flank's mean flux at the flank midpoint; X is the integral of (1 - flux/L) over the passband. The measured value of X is 0.0 angstroms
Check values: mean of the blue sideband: 17.4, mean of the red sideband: 17.1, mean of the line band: 17.2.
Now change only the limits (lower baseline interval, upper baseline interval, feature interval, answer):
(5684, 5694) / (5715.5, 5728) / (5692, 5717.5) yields 0.4 angstroms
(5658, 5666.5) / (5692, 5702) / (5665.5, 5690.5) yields -0.7 angstroms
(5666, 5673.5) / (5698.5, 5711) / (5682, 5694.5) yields 0.0 angstroms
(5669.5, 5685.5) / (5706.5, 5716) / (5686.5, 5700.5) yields 0.2 angstroms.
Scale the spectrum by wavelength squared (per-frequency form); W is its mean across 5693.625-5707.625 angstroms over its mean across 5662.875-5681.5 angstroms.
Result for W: 0.99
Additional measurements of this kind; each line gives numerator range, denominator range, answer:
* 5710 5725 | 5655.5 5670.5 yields 1.04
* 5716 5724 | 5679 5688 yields 1.02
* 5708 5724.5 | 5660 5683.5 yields 1.01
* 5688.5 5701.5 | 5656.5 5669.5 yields 1.01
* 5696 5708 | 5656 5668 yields 1.03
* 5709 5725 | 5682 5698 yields 1.02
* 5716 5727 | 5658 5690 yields 1.03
